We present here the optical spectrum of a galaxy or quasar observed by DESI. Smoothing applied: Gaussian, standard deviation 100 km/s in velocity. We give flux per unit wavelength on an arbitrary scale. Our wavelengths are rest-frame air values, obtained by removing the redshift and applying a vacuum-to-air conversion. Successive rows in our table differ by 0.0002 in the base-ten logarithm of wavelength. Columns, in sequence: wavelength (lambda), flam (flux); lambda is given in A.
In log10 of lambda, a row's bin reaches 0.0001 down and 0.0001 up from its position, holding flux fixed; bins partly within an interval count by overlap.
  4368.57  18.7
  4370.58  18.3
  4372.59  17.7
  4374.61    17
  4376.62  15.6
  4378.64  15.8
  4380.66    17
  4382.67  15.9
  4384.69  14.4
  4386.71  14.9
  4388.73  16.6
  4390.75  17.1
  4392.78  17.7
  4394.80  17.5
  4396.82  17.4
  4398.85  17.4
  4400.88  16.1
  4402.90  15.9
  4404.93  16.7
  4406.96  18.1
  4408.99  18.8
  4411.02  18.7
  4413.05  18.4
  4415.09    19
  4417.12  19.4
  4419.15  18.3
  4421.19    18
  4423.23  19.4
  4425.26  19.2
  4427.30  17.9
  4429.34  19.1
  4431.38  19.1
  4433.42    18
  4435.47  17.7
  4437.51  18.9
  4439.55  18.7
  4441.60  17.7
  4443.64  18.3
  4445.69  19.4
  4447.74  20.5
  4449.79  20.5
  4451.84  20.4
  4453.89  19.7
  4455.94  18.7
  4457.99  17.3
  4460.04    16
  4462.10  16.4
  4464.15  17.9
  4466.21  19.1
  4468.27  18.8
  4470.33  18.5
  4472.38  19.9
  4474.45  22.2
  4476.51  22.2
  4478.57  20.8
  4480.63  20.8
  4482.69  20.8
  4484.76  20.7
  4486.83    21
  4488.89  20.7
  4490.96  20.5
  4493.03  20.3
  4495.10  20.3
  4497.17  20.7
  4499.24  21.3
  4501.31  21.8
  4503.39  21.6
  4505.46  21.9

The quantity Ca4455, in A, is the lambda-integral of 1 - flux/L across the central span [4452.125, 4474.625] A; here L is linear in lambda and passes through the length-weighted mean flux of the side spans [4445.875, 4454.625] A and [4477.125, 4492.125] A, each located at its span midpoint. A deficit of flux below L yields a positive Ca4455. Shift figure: 2.11 A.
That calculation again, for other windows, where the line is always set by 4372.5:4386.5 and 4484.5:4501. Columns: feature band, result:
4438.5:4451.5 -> -0.3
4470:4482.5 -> -0.5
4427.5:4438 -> -0.1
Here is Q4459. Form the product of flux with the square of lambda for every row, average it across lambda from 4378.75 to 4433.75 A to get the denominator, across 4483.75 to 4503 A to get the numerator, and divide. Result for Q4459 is 1.2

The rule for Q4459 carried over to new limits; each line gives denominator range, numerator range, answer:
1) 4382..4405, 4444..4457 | 1.23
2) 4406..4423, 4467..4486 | 1.13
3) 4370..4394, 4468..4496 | 1.31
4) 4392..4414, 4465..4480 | 1.19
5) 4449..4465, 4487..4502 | 1.15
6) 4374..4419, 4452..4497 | 1.19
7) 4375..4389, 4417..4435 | 1.21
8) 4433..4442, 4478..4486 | 1.16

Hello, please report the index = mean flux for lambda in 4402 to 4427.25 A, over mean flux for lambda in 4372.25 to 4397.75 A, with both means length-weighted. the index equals 1.1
